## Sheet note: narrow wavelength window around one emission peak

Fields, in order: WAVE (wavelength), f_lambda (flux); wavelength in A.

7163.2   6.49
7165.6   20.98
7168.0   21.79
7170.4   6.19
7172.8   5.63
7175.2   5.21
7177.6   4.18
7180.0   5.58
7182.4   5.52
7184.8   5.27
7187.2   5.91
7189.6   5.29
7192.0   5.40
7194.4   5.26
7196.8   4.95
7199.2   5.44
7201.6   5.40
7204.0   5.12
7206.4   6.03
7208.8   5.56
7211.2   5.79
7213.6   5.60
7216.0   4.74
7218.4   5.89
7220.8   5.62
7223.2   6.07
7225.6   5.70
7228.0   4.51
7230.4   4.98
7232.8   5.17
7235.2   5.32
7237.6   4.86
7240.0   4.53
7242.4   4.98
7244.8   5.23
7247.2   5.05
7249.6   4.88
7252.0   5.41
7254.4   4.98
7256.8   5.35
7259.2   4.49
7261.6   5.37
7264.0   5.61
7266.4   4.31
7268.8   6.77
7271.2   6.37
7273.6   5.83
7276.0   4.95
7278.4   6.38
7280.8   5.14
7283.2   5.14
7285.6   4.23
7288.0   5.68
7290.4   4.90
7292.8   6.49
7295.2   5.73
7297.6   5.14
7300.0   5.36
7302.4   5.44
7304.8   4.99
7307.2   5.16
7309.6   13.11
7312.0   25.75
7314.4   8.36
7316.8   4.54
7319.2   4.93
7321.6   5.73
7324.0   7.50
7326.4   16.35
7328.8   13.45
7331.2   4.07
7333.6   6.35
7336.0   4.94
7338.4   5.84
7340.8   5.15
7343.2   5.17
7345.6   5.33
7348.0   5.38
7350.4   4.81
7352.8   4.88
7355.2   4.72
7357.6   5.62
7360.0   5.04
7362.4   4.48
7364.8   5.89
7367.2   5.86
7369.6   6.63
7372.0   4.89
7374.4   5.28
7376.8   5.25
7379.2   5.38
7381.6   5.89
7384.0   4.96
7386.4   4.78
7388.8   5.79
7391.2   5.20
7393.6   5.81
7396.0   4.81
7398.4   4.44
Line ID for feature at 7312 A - [S II]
